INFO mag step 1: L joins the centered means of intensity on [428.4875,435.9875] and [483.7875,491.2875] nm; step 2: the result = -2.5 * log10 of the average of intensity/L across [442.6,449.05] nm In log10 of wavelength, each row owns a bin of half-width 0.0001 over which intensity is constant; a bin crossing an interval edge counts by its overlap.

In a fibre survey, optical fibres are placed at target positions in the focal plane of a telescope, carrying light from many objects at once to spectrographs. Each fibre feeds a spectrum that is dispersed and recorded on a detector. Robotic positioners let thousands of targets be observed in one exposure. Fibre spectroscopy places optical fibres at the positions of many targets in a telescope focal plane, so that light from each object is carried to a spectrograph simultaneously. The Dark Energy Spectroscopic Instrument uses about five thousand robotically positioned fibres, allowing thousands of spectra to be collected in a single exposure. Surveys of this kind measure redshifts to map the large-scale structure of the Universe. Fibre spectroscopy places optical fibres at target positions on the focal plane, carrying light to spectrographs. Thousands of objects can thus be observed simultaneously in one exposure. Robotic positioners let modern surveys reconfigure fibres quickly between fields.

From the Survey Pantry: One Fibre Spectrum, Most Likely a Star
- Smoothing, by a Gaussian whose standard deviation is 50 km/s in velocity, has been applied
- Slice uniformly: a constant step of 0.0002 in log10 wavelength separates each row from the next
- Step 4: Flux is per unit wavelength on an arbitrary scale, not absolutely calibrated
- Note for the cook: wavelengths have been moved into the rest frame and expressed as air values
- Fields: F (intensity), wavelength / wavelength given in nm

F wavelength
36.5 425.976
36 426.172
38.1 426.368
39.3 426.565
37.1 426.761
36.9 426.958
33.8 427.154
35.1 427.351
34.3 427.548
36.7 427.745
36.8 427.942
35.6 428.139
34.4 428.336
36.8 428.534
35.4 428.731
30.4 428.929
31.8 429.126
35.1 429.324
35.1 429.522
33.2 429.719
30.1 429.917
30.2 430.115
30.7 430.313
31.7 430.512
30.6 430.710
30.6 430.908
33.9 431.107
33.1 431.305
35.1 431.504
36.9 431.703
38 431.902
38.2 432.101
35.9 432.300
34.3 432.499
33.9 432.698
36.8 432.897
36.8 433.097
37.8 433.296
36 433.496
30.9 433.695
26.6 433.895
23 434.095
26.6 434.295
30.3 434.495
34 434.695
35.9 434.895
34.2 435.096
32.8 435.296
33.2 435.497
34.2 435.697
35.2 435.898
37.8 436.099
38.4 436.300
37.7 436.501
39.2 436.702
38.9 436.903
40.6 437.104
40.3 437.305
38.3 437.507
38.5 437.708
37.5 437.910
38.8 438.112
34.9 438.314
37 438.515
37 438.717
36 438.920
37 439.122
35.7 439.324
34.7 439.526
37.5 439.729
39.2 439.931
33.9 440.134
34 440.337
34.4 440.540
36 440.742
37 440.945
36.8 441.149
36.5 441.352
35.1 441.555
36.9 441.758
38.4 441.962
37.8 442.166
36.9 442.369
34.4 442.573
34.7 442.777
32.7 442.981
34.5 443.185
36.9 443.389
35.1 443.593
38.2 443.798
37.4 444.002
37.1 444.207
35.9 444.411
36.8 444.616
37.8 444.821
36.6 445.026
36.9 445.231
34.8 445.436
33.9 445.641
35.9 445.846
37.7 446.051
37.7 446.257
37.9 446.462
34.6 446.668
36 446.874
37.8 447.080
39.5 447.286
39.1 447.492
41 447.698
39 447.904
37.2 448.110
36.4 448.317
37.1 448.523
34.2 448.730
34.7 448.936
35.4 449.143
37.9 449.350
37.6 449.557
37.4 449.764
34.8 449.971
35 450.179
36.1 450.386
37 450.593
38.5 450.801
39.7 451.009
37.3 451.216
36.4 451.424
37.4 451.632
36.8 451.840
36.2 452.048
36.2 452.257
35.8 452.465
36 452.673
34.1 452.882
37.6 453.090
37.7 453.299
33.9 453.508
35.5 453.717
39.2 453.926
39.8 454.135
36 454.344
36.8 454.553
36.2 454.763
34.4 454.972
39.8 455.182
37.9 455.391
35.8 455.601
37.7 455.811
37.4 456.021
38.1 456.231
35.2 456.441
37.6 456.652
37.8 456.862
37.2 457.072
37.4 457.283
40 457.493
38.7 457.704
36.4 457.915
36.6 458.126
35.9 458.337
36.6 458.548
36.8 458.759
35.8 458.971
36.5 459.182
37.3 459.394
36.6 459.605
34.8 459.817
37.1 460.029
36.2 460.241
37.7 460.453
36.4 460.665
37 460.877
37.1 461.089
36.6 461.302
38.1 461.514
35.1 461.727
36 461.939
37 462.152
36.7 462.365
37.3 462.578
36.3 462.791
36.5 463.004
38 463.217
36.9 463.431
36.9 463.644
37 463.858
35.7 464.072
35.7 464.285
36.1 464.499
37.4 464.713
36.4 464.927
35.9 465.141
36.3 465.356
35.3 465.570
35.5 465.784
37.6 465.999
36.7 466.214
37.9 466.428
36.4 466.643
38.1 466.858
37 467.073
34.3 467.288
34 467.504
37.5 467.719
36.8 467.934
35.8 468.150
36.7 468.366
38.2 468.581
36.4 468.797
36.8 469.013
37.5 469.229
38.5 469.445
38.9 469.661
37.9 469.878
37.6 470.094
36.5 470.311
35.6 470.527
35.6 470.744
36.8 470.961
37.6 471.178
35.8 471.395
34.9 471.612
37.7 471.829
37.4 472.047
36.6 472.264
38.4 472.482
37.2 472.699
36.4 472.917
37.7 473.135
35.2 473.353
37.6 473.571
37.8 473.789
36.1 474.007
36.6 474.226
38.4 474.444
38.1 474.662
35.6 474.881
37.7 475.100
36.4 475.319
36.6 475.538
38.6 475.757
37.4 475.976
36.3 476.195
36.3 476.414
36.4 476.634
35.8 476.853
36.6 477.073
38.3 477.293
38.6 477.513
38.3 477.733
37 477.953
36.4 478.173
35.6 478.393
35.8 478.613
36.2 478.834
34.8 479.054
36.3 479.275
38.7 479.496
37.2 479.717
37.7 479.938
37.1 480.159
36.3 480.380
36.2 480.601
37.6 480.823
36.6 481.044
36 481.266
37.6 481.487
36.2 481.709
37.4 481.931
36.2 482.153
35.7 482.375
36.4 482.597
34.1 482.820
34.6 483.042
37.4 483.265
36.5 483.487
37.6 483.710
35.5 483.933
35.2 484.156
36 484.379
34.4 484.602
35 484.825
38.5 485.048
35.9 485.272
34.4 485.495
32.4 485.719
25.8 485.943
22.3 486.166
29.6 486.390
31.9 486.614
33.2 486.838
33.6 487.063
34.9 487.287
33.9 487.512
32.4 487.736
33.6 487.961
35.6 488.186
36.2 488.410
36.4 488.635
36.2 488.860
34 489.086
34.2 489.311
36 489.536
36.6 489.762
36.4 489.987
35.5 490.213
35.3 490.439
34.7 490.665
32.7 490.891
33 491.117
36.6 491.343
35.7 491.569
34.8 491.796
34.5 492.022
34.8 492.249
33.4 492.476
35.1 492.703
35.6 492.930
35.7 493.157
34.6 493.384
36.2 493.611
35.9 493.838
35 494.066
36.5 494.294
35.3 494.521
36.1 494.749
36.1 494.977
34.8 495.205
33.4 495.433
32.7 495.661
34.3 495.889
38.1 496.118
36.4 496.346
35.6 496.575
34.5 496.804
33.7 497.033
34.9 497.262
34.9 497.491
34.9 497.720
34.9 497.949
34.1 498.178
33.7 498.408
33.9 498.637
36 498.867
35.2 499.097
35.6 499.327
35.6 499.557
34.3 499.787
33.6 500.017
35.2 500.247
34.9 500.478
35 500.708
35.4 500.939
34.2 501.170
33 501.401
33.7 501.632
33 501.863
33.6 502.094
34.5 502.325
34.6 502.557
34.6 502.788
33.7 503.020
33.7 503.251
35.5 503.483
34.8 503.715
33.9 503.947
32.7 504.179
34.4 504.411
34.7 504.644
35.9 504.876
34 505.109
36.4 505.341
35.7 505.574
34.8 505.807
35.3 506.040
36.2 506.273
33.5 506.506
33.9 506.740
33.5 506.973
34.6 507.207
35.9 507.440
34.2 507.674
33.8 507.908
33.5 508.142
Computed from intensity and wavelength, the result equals -0.10 mag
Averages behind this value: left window 33.3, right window 34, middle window 36.6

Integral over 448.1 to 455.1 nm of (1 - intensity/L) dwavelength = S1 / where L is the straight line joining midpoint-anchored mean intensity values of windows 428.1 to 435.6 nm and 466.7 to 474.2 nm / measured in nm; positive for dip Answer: -0.29 nm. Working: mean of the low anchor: 33.3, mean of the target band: 36.5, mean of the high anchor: 36.8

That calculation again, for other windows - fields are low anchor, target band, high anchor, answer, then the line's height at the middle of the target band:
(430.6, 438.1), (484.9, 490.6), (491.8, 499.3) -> 0.20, 35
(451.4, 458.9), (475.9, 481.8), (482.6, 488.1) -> -0.40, 34.4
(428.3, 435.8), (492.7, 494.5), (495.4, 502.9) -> -0.06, 34.5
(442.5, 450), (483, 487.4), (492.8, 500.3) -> 0.21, 35.4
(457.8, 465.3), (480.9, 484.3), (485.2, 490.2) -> -0.21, 34.1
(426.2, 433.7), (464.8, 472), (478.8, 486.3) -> -0.30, 35.2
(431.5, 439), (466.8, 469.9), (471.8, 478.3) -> -0.01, 36.8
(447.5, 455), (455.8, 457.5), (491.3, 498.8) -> -0.04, 36.6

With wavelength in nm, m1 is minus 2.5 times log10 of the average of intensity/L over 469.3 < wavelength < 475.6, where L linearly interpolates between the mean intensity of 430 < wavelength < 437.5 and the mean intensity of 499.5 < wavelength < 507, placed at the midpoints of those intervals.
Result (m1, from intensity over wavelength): -0.08 mag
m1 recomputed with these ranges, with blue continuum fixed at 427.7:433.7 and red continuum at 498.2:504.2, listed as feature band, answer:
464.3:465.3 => -0.061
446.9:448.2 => -0.132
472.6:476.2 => -0.082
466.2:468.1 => -0.065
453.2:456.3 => -0.083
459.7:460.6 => -0.064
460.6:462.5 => -0.071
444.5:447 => -0.063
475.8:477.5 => -0.077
